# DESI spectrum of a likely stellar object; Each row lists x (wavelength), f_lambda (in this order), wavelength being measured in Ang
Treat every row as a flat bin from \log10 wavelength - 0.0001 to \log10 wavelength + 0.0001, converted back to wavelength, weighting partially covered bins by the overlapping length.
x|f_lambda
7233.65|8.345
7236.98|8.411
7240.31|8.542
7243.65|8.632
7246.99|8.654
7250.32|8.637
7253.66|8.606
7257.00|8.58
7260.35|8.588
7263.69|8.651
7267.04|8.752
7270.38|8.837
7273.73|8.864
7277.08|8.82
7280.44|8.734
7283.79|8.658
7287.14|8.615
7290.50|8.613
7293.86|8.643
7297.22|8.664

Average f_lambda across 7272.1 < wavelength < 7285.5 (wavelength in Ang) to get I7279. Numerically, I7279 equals 8.77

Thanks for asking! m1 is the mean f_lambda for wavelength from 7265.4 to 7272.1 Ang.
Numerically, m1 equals 8.8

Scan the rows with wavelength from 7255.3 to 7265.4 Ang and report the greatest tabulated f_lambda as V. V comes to 8.651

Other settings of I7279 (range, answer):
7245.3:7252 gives 8.65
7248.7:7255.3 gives 8.62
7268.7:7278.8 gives 8.84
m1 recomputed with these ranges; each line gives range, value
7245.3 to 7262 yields 8.61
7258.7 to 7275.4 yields 8.74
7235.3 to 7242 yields 8.48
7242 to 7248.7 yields 8.65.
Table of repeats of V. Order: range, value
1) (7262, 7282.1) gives 8.864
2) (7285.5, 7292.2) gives 8.615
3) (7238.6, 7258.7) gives 8.654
